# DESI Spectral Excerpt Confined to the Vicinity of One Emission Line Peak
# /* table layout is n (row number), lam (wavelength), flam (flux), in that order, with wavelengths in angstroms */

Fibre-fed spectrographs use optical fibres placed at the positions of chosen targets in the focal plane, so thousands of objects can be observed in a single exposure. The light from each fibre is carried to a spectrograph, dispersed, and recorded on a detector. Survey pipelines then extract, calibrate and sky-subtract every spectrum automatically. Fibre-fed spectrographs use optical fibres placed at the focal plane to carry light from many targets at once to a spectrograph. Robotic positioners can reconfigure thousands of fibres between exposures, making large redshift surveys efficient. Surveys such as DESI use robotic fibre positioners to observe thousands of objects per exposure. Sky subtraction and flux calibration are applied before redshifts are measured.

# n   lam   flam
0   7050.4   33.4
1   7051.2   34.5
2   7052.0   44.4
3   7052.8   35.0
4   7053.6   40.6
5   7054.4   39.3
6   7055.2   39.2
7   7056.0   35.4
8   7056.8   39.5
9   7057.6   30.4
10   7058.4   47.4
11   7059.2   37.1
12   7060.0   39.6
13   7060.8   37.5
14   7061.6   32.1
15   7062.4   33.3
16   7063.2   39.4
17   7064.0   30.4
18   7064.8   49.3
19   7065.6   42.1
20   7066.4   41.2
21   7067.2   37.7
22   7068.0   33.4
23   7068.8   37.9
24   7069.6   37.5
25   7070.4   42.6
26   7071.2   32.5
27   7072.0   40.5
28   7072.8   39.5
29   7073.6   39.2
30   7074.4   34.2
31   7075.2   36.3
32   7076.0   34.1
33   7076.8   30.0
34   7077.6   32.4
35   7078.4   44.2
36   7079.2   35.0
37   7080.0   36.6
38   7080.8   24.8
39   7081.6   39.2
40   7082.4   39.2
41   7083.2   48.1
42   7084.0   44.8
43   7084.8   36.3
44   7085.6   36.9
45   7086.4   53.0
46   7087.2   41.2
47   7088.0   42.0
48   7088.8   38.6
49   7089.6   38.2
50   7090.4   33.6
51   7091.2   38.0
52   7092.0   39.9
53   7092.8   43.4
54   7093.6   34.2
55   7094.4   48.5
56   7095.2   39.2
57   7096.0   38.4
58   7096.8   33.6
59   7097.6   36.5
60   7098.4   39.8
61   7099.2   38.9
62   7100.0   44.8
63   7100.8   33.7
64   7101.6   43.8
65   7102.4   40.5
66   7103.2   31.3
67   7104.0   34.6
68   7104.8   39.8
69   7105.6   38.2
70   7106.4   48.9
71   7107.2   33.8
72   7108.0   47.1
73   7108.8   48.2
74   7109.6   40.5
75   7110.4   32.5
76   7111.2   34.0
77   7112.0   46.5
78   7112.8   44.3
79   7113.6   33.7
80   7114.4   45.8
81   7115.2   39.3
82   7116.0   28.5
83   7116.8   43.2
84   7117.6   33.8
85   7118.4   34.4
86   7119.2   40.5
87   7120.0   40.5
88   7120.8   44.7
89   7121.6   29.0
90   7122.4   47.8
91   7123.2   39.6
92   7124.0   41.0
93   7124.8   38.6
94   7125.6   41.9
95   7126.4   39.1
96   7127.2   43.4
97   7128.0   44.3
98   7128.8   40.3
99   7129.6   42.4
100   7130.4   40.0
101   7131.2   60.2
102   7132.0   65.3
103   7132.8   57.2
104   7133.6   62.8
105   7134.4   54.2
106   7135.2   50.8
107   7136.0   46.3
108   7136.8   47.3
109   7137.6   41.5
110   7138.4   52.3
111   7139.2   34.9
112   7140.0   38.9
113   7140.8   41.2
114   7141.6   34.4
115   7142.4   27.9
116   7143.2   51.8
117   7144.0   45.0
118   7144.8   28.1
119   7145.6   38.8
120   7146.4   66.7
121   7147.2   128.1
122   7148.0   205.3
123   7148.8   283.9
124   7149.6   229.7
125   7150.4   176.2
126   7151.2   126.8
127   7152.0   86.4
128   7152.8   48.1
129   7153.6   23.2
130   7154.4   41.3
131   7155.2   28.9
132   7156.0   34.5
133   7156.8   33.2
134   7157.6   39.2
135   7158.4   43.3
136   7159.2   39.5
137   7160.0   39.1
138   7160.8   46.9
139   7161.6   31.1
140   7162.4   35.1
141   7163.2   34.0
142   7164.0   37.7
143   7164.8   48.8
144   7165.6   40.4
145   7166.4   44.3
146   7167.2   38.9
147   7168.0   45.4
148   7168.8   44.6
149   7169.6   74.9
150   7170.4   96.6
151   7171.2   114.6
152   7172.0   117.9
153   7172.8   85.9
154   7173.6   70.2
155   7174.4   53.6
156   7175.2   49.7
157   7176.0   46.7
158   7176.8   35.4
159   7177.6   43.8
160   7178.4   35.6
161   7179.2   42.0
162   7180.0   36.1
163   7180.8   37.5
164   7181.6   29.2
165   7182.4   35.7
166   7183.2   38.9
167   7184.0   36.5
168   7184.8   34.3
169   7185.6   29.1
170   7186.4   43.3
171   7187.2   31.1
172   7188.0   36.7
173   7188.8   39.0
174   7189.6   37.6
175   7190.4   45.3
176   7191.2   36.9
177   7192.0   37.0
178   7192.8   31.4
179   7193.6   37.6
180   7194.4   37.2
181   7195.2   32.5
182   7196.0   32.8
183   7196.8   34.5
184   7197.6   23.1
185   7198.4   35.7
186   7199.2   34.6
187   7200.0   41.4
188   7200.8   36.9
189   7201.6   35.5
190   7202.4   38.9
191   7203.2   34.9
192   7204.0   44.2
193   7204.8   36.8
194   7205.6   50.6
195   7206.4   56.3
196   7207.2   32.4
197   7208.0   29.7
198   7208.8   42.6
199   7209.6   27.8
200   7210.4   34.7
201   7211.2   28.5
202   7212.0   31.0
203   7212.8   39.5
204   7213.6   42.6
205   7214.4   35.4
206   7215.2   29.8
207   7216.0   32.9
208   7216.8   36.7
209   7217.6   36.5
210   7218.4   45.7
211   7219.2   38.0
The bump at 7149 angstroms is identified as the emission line H-alpha 6563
